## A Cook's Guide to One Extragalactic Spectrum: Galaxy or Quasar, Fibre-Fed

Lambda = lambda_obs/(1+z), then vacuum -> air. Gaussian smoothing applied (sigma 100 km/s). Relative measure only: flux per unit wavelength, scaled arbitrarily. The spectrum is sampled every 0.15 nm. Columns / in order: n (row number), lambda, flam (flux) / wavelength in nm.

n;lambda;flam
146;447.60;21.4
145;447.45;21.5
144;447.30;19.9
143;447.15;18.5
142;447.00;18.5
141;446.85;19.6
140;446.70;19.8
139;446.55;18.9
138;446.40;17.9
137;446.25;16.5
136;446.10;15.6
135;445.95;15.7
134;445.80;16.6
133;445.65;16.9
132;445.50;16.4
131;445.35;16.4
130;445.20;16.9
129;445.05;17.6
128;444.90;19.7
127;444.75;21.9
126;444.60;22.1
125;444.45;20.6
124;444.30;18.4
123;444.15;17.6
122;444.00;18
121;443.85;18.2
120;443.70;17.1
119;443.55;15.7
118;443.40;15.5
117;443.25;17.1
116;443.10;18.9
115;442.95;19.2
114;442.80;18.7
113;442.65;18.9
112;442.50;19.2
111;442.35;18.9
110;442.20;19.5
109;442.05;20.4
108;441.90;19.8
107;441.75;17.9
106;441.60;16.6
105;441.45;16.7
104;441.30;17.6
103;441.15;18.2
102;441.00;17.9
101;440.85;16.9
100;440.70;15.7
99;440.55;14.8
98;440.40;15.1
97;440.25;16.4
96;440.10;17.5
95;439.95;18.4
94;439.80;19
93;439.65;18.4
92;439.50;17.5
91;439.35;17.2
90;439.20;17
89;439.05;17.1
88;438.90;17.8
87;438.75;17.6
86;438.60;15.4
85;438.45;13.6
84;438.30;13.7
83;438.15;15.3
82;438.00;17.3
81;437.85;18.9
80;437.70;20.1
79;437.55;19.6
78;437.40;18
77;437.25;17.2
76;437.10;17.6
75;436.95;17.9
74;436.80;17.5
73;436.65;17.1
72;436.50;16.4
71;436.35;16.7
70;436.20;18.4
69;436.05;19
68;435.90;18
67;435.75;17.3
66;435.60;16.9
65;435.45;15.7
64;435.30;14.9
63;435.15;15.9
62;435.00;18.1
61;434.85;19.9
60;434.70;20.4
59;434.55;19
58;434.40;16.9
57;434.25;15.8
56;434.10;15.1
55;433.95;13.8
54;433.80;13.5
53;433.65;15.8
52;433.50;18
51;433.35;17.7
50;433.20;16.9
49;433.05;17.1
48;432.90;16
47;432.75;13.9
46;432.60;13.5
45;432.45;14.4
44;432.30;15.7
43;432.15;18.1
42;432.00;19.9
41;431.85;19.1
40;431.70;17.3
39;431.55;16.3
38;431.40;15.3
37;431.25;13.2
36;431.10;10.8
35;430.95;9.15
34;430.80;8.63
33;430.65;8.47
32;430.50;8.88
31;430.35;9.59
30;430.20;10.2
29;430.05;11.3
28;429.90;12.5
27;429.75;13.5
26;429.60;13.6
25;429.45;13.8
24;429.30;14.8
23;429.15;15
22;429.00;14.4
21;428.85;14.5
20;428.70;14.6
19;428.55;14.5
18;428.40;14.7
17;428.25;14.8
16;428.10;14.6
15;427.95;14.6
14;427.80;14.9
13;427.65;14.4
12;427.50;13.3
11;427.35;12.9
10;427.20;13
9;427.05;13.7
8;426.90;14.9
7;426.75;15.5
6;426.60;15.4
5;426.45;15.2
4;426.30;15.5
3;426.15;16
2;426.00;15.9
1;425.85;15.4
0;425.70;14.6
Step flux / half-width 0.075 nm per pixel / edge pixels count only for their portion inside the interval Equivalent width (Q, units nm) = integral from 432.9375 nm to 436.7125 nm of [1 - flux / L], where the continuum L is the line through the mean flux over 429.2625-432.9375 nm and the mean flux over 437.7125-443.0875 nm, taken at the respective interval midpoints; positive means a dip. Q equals -0.47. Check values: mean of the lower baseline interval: 13.5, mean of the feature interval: 17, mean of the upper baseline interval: 17.5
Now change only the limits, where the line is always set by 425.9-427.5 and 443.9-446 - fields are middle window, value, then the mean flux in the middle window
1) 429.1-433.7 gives 0.45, 14.1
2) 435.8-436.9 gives -0.07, 17.6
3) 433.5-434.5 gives 0.04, 15.5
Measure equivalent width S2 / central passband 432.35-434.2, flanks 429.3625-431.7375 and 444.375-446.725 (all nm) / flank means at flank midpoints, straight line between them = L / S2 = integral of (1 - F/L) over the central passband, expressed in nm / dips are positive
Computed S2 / -0.34 nm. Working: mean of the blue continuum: 12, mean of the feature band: 15.5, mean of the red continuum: 18.1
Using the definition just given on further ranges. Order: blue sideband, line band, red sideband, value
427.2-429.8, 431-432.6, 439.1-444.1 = -0.07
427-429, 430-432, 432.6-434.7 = 0.37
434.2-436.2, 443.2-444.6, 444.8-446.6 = -0.05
